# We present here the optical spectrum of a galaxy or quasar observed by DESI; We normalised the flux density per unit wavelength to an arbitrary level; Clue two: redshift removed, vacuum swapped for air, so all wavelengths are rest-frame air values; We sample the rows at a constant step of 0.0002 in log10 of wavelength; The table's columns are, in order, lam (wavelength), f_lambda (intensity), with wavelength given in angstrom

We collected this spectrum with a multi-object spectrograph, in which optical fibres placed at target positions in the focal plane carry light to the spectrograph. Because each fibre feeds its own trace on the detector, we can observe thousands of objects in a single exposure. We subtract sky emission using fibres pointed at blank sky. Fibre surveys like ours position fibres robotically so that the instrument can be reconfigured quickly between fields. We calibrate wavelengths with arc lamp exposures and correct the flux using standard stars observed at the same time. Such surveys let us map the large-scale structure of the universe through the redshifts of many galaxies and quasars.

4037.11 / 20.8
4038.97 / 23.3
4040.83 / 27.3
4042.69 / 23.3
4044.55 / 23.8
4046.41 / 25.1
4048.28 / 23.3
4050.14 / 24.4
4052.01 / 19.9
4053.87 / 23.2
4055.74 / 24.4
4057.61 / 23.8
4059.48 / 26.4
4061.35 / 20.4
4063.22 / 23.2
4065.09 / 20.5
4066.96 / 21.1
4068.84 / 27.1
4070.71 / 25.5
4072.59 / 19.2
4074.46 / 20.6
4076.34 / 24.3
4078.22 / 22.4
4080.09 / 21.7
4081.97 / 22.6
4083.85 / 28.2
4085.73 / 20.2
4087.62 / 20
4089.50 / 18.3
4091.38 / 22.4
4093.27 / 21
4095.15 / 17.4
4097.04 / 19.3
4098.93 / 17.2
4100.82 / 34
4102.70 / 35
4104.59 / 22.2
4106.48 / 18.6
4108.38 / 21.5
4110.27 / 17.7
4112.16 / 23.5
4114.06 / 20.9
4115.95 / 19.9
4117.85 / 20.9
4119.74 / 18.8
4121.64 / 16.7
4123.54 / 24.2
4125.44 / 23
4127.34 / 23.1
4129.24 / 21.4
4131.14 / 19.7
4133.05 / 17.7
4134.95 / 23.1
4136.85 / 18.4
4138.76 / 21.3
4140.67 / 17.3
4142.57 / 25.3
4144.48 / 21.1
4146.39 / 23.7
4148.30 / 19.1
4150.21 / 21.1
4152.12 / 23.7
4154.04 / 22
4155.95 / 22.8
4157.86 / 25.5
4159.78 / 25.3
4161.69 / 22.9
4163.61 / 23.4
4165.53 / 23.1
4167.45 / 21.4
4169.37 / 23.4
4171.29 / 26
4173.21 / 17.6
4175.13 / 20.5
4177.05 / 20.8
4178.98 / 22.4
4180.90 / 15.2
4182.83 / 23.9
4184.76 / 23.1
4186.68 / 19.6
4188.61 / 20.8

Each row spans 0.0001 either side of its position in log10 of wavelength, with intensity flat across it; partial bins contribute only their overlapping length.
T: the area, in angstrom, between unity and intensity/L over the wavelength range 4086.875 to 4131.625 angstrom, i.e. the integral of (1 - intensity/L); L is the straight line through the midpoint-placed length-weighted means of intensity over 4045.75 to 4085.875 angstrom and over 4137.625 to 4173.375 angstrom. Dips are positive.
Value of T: 2.5 angstrom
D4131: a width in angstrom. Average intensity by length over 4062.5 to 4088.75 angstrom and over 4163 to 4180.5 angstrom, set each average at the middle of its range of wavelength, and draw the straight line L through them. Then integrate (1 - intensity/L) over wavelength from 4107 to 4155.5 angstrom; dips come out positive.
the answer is 2.5 angstrom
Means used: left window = 22.6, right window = 21.8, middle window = 21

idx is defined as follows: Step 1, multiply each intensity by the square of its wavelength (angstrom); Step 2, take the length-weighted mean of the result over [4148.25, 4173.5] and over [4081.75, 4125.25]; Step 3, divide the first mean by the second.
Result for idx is 1.08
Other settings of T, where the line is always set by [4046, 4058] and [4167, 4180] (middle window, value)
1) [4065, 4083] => 0.3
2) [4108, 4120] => 1.1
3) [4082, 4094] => 0.6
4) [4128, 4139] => 1.0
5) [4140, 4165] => -0.7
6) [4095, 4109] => -0.5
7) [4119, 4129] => 0.5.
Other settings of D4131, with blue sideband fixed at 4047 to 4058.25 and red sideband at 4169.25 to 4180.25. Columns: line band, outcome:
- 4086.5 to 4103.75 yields -0.1 angstrom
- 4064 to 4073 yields 0.0 angstrom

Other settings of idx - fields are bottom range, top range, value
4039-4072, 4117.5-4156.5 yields 0.93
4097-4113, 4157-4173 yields 1.03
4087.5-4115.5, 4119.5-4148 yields 0.97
